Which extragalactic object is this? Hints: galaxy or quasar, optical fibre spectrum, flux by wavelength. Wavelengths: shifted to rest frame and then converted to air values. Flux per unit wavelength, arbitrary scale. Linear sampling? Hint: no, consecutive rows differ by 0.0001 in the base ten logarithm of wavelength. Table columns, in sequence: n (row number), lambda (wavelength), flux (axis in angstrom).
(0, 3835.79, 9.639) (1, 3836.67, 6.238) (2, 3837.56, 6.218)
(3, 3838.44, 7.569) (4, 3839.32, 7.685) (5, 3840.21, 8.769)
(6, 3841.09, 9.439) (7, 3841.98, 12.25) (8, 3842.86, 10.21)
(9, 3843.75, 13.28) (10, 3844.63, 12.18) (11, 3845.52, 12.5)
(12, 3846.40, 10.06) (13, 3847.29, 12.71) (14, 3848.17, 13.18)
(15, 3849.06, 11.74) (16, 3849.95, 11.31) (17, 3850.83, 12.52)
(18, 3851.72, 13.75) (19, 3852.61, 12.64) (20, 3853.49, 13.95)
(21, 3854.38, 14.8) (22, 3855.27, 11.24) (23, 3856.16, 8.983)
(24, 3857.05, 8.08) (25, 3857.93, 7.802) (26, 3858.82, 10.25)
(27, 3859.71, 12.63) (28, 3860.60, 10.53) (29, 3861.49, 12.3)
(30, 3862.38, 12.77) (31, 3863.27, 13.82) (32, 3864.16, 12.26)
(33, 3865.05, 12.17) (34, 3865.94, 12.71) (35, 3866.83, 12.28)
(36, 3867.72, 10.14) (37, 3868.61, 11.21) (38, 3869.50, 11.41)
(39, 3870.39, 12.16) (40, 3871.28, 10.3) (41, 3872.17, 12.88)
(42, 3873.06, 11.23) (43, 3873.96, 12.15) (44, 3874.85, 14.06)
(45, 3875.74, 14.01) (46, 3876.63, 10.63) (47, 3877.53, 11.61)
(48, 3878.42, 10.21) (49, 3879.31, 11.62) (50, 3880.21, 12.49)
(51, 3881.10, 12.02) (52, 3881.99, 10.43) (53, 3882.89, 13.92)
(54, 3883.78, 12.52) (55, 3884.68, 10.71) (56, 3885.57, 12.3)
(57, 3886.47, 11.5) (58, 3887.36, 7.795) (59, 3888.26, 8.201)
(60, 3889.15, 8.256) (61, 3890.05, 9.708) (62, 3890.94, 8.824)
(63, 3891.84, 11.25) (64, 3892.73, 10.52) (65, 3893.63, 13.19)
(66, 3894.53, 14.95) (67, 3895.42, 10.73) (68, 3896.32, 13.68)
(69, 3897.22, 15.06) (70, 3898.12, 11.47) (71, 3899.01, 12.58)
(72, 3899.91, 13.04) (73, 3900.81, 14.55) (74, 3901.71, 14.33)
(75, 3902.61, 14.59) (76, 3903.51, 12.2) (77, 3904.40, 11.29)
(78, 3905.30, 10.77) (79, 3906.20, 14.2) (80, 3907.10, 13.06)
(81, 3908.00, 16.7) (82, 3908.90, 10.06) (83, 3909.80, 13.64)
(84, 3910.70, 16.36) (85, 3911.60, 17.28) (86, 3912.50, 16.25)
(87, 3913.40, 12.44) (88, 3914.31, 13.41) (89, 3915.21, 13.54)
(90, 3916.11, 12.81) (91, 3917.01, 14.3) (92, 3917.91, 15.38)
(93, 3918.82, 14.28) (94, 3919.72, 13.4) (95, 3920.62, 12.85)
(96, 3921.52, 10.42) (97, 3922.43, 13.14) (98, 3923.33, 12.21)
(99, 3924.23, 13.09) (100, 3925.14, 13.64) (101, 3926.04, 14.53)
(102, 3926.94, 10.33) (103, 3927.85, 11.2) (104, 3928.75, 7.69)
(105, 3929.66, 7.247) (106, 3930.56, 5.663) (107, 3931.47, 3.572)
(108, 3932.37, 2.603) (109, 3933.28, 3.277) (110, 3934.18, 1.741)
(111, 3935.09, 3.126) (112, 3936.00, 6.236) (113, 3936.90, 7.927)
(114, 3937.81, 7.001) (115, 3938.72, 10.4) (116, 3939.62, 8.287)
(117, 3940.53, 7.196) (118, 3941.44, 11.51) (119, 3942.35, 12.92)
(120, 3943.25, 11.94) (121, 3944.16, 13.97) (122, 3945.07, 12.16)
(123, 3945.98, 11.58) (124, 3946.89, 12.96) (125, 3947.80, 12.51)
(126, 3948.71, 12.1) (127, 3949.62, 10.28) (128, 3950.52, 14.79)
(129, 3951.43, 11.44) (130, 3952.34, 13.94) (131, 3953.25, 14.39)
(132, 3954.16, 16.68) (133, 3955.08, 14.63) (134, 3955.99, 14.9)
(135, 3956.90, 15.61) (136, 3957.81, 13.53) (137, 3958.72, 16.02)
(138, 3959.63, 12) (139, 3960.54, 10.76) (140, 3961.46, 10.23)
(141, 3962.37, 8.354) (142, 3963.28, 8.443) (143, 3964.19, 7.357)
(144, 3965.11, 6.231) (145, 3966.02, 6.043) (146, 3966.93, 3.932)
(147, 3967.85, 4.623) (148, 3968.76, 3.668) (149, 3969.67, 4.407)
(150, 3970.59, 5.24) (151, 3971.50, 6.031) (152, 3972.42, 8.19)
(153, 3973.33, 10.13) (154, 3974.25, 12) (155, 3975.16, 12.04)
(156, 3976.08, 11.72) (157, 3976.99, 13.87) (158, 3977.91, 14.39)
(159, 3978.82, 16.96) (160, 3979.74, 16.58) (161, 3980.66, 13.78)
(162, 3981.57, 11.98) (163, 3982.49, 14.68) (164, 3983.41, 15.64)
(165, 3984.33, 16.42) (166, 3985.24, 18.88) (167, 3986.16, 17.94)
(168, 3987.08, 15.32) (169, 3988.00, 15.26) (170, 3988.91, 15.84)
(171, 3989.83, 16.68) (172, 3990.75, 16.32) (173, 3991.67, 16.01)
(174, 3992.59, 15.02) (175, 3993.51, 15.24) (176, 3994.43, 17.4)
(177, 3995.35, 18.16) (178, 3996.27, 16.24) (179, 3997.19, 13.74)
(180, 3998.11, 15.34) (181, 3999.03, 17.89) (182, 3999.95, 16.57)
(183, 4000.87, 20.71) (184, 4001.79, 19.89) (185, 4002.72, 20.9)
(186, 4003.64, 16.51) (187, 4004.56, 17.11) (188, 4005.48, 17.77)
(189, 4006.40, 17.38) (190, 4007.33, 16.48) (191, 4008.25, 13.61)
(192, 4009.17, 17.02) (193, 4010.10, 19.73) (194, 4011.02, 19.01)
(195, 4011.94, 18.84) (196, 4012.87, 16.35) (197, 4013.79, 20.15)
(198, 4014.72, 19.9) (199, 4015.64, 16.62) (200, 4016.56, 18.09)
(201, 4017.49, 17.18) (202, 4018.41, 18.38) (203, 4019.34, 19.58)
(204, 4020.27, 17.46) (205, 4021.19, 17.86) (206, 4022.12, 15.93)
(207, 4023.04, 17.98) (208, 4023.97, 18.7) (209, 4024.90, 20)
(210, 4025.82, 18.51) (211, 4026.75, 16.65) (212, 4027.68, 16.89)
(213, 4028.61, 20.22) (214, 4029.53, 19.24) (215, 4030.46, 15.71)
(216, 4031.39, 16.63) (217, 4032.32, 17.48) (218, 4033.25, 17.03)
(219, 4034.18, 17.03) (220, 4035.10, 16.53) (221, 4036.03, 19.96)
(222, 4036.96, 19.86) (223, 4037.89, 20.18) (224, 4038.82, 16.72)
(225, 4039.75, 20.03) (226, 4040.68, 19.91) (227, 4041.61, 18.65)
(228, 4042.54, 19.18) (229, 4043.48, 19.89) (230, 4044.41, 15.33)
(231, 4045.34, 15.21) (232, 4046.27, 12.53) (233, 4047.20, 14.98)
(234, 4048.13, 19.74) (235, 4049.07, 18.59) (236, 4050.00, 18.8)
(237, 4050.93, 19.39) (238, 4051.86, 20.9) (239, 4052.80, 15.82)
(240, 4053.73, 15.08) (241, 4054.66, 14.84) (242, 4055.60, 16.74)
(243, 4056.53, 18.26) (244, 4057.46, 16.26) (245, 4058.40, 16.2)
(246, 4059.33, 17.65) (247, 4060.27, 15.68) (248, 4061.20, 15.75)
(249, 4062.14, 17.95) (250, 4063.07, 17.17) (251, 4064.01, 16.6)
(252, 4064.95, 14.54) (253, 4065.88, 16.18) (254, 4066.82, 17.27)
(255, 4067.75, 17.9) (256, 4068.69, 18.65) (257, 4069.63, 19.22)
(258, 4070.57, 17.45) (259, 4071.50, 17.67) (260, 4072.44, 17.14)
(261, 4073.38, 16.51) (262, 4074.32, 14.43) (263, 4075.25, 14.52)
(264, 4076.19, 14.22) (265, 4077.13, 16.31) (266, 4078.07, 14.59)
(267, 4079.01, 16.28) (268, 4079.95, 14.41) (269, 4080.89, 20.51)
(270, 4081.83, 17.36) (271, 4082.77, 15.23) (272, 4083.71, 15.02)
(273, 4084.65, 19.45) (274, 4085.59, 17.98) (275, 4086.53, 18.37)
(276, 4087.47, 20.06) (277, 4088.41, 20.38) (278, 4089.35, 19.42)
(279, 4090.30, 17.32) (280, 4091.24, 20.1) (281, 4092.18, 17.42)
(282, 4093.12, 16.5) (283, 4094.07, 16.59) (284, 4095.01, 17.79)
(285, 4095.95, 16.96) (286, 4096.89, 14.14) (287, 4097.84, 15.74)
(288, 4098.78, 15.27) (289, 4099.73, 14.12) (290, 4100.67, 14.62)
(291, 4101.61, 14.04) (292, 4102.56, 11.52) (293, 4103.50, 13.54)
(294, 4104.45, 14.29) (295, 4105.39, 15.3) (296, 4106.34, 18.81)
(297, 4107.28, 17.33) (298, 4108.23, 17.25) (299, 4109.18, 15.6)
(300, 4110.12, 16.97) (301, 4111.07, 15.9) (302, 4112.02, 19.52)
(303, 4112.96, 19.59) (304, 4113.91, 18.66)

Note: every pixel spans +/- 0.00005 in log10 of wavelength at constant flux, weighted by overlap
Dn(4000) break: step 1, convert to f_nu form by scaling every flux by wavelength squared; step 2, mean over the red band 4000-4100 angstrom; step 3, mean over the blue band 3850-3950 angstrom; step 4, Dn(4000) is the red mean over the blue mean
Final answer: 1.64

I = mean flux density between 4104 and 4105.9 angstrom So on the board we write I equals 14.9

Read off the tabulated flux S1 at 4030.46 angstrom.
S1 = 15.71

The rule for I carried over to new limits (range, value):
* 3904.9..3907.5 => 12.7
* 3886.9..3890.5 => 8.52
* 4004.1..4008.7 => 16.5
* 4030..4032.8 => 16.6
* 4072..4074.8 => 16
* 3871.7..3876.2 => 12.8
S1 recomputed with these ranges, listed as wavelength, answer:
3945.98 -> 11.58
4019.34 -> 19.58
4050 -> 18.8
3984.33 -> 16.42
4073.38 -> 16.51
